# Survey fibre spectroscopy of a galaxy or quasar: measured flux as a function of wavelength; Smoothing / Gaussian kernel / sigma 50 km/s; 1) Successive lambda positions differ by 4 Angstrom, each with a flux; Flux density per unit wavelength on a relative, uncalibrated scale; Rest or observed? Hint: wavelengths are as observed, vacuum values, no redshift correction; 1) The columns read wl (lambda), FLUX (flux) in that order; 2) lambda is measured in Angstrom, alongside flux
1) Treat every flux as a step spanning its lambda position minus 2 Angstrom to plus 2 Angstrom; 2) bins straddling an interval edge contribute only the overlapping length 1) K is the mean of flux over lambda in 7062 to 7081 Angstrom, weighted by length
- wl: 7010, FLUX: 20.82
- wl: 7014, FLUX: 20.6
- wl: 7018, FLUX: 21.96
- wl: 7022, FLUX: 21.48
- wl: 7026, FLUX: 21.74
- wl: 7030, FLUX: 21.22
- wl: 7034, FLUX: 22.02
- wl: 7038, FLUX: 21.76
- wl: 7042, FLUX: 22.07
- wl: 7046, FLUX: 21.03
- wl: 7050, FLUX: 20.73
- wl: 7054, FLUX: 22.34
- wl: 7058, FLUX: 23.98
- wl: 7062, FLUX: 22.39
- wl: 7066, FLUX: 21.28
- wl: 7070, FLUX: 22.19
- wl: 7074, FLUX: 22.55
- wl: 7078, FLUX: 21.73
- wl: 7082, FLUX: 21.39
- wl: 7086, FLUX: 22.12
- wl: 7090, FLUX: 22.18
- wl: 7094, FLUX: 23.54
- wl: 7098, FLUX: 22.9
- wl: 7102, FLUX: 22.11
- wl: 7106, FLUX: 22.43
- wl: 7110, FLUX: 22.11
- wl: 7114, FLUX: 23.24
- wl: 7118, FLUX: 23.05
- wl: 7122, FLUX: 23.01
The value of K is 22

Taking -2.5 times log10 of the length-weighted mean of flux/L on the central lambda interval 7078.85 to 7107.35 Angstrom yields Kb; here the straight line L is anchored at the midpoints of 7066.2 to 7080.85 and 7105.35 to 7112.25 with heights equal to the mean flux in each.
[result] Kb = -0.010 mag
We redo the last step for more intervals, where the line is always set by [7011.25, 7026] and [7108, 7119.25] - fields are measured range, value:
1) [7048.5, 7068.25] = -0.01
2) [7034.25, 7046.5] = 0.00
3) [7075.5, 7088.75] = 0.03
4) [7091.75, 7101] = -0.03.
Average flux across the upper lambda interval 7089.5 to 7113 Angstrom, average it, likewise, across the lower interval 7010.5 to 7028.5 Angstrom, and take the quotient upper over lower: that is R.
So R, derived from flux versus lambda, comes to 1.06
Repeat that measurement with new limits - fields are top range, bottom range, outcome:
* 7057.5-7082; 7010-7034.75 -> 1.04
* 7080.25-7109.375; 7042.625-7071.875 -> 1.02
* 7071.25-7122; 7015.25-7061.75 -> 1.03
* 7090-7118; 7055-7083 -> 1.02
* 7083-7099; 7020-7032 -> 1.05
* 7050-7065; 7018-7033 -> 1.04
